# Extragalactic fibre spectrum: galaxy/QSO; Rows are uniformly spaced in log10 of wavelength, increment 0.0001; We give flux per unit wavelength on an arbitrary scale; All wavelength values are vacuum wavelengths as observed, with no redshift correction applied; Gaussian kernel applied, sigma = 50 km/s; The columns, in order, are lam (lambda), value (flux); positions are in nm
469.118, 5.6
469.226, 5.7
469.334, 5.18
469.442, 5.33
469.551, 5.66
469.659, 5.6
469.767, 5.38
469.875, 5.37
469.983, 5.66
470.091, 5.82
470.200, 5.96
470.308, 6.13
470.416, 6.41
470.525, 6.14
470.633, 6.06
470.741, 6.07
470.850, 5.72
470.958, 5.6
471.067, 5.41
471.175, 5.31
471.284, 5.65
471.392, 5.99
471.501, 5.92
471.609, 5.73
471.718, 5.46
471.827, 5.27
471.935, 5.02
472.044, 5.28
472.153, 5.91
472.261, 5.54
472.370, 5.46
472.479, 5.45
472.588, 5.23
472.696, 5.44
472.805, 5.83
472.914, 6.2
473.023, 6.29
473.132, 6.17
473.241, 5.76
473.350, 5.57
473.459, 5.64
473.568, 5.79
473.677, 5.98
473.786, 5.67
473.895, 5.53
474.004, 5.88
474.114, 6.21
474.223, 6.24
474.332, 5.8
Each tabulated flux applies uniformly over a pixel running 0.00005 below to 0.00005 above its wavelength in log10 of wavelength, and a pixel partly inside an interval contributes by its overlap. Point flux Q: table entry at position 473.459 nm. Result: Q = 5.64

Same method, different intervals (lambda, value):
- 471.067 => 5.41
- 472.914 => 6.2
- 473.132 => 6.17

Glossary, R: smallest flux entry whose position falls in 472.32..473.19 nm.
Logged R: 5.23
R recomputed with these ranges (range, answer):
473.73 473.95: 5.53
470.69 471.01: 5.6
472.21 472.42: 5.46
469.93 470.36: 5.66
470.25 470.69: 6.06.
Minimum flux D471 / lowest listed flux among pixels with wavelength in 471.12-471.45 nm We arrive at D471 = 5.31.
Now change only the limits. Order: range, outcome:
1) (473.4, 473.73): 5.64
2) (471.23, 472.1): 5.02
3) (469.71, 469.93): 5.37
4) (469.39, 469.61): 5.33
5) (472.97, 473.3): 5.76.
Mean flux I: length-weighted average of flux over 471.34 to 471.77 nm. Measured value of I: 5.77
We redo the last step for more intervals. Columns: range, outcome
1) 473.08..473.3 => 5.95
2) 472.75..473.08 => 6.1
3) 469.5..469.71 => 5.63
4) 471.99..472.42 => 5.55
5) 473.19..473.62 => 5.69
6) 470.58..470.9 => 5.95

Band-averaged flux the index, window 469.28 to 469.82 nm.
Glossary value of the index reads 5.43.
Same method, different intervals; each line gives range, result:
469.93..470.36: 5.89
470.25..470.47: 6.28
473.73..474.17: 5.82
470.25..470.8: 6.16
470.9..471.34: 5.5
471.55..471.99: 5.38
